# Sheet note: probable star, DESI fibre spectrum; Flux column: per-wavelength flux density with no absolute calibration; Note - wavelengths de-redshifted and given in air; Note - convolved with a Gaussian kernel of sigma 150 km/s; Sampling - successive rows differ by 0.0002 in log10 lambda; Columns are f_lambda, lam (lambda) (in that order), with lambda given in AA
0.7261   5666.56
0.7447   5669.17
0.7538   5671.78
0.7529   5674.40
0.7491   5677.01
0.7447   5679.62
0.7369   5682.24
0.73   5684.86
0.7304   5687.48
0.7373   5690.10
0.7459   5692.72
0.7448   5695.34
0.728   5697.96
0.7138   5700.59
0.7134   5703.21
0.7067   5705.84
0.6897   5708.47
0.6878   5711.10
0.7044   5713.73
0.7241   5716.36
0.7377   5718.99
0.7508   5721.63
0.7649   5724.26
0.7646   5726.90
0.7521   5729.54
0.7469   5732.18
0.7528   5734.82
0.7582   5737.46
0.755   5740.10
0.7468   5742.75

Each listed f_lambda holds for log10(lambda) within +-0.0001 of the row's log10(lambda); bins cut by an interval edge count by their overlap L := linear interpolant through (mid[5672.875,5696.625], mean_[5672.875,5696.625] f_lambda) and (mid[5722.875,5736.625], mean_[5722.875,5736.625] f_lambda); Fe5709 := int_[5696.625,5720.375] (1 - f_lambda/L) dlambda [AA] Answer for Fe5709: 1.2 AA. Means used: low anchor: 0.741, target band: 0.712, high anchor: 0.756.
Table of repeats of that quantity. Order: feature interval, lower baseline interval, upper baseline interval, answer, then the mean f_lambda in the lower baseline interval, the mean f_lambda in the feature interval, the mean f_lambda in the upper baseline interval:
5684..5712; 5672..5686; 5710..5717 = 0.0 AA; 0.743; 0.721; 0.704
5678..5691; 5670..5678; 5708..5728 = 0.2 AA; 0.751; 0.736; 0.729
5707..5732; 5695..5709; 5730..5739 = 0.2 AA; 0.715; 0.731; 0.753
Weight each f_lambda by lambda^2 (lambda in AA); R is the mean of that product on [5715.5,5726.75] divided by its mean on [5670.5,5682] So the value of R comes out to 1.01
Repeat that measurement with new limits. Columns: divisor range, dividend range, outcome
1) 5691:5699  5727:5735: 1.03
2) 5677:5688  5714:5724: 1.01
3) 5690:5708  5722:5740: 1.06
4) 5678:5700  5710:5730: 1.01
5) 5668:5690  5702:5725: 0.98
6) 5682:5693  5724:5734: 1.04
